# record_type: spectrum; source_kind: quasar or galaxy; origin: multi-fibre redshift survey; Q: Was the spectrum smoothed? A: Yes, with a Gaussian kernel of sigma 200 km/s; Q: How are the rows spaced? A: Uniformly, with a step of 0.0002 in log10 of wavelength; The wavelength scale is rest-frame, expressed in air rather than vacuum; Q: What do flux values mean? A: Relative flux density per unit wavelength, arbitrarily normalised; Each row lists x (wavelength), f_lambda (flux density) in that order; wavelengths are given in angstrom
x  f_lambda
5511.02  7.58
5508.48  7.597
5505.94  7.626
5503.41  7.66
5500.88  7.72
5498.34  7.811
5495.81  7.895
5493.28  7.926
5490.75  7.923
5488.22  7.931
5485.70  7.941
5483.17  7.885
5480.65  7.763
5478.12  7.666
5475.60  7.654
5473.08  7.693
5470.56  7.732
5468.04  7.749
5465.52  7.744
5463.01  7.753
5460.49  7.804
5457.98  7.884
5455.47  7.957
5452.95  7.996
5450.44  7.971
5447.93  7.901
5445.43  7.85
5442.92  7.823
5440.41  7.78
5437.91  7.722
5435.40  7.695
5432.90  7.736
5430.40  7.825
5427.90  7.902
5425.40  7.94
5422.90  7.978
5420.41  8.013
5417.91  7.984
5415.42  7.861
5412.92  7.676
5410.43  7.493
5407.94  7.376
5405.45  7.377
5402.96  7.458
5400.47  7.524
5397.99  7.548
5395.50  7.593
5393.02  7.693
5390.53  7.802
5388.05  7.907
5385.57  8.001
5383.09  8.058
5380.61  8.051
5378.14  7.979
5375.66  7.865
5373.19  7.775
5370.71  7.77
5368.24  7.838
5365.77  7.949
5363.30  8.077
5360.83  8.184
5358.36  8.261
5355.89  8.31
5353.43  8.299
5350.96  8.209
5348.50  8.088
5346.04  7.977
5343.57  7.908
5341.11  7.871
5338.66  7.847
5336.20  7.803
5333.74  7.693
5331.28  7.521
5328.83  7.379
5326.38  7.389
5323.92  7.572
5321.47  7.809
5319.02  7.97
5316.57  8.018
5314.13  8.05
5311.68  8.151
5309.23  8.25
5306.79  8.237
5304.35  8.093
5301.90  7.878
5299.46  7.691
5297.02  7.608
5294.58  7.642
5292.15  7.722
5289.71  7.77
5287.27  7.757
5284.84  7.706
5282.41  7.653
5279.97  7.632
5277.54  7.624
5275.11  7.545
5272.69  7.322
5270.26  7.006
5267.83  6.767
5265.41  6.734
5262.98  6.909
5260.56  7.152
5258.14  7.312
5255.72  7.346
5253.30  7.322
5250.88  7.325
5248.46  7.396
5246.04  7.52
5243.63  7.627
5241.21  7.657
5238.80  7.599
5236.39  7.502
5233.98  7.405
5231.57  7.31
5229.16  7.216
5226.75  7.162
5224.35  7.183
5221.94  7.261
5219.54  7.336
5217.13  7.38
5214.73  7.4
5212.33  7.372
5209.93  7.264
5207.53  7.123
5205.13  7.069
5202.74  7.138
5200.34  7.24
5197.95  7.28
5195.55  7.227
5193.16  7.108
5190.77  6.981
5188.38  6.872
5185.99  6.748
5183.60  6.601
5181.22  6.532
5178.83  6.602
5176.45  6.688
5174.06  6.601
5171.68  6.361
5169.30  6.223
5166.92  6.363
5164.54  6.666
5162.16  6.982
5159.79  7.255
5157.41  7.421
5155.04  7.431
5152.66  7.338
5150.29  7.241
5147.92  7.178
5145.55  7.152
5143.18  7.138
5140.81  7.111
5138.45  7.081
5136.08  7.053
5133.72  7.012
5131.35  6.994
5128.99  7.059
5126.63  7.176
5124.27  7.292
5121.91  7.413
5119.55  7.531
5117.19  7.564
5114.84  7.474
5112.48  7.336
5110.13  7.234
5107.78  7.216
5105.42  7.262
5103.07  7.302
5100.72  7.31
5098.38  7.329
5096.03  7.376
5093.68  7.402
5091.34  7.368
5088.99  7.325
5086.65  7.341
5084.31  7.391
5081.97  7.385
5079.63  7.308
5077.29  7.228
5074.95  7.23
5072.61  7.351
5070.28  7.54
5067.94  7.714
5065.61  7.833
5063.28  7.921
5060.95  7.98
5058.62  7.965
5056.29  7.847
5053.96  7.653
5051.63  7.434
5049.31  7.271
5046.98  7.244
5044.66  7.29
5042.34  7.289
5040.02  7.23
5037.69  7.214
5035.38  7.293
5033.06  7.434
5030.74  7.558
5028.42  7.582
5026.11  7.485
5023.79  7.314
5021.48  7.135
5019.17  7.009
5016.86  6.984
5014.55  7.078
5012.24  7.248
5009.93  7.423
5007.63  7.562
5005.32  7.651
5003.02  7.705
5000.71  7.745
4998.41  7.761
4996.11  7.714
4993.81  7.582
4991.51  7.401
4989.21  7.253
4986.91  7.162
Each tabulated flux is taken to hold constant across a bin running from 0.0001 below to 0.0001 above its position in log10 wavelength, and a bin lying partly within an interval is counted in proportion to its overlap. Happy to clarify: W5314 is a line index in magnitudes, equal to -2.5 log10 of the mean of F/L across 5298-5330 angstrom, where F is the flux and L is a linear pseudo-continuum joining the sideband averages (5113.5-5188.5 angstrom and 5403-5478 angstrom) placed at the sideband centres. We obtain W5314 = -0.06 mag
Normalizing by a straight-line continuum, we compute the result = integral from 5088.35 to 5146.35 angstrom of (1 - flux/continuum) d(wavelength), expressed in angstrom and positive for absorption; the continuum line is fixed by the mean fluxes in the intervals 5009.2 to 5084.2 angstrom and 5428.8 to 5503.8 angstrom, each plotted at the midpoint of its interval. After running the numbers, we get 1.8 angstrom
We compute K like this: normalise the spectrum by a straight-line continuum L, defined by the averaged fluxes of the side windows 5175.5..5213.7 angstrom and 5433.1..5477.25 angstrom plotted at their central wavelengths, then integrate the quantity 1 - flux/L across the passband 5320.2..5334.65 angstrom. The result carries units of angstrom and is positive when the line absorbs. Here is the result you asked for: -0.3 angstrom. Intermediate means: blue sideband 6.99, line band 7.56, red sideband 7.8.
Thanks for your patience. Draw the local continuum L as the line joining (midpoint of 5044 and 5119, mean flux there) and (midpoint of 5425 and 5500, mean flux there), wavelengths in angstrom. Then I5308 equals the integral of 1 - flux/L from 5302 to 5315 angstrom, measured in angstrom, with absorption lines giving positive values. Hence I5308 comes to -0.78 angstrom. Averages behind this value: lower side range 7.45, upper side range 7.83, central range 8.13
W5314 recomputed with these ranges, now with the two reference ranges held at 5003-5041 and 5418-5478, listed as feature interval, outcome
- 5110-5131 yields 0.017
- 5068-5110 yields 0.011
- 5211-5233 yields 0.041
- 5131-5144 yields 0.060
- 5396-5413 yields 0.042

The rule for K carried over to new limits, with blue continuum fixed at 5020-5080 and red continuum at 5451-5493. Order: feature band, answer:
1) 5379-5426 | 0.1 angstrom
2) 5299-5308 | -0.4 angstrom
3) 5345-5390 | -1.7 angstrom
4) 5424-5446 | 0.0 angstrom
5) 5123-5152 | 1.6 angstrom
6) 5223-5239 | 0.6 angstrom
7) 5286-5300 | 0.0 angstrom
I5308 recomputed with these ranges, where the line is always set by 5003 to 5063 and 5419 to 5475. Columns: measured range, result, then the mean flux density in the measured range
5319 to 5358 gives -0.7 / 7.86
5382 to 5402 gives 0.1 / 7.76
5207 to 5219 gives 0.4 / 7.32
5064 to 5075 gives -0.2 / 7.58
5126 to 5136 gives 0.6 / 7.05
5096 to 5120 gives 0.5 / 7.35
